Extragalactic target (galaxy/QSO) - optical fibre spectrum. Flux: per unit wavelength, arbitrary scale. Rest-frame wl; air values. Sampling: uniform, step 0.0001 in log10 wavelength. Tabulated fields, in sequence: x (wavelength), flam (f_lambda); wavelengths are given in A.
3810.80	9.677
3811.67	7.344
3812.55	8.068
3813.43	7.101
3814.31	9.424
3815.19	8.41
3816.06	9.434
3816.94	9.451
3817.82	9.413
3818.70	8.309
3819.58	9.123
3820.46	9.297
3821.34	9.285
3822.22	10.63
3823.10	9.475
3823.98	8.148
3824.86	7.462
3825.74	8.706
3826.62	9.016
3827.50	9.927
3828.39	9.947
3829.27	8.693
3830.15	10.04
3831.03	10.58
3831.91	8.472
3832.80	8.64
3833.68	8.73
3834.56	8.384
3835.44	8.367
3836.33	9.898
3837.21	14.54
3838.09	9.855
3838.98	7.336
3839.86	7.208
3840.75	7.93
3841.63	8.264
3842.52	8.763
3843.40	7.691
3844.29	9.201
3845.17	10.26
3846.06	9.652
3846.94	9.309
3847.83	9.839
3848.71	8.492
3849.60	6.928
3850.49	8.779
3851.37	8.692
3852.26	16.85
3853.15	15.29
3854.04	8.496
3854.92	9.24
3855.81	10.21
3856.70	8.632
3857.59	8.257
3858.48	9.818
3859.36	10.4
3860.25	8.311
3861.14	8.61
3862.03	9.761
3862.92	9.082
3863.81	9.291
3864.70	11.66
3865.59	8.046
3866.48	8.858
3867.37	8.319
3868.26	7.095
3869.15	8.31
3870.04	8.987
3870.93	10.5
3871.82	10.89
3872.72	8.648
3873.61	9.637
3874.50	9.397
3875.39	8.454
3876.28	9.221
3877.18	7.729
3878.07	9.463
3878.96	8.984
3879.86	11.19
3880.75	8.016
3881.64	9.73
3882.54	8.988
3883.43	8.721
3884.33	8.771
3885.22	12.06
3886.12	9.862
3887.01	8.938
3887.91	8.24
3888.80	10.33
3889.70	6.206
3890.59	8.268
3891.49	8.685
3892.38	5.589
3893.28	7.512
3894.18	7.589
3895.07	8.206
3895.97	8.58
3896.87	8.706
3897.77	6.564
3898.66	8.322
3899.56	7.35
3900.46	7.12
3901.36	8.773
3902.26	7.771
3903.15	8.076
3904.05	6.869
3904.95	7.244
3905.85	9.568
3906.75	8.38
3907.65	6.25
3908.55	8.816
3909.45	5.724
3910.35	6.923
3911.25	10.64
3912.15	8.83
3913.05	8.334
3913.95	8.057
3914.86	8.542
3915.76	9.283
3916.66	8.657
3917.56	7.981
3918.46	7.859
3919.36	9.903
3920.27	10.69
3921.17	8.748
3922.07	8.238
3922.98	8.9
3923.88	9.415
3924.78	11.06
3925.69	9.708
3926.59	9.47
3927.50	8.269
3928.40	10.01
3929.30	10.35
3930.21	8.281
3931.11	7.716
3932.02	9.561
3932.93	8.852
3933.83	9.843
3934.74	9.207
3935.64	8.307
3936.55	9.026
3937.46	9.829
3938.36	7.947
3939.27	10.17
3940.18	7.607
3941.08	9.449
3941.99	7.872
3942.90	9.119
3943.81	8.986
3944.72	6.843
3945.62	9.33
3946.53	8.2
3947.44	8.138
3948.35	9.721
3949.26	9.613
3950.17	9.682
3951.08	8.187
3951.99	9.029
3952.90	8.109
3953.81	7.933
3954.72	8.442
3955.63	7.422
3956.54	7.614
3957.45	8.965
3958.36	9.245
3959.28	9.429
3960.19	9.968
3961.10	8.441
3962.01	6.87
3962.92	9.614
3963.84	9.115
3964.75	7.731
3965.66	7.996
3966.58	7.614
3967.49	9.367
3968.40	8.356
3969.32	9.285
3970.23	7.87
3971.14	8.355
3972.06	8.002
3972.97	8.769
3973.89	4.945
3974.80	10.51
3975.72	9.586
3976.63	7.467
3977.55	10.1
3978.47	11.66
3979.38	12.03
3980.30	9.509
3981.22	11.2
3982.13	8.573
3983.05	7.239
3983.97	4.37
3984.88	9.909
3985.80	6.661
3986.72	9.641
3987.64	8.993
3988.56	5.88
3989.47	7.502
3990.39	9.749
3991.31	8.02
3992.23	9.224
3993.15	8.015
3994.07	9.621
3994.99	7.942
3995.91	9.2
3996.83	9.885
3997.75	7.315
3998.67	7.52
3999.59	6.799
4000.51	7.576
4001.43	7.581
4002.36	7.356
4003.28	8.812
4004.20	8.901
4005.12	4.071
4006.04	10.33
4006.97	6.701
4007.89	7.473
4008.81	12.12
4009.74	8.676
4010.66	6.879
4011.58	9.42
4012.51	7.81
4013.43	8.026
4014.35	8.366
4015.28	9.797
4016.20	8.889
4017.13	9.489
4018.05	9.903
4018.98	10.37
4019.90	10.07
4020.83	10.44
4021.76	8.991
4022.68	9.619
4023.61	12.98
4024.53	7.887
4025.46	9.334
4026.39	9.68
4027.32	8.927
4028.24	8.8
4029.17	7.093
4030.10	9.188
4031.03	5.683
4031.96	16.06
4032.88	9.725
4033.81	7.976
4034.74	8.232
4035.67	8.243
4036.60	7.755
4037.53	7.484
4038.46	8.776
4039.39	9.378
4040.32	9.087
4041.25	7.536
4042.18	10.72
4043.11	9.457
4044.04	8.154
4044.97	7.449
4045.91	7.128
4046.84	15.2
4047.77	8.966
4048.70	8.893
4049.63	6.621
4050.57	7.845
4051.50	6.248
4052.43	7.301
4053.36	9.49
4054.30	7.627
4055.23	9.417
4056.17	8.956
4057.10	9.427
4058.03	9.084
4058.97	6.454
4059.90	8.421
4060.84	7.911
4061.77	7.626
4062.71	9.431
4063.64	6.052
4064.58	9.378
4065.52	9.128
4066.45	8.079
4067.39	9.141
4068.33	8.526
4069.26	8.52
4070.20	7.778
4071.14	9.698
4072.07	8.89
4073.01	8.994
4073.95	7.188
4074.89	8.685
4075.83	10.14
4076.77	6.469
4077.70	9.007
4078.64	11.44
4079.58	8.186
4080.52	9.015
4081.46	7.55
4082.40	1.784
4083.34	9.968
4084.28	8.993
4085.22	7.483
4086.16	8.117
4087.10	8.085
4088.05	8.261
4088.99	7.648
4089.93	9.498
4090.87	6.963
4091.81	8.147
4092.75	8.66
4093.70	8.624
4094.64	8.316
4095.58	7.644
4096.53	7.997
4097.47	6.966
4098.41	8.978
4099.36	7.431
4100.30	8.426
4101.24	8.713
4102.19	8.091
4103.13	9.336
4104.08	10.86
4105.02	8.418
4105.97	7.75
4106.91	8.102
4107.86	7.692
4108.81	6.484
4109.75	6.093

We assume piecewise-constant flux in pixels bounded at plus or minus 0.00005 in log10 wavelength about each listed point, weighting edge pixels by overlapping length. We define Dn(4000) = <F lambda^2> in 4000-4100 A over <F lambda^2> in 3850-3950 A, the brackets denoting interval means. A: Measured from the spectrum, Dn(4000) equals 1.0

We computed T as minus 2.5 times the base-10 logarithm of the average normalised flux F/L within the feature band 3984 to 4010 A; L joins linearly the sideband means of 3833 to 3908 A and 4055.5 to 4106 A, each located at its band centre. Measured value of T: 0.05 mag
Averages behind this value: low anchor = 8.94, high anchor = 8.35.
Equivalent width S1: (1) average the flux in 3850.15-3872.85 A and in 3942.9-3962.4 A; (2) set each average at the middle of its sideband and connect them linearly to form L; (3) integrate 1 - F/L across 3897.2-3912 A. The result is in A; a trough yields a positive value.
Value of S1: 2.2 A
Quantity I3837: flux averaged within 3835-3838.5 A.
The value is 10.7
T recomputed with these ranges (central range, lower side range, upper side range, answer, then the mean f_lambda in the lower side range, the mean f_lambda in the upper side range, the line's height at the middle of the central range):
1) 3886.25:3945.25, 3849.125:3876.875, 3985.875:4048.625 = 0.09 mag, 9.49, 8.79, 9.25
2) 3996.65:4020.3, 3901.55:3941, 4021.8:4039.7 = 0.07 mag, 8.73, 9.09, 9.02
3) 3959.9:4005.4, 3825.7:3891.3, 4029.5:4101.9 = 0.05 mag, 9.3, 8.46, 8.79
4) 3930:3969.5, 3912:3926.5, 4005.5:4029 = 0.05 mag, 9.03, 9.19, 9.08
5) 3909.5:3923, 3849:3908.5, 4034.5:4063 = 0.02 mag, 8.89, 8.52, 8.81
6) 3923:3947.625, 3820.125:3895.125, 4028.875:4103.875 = -0.01 mag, 9.18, 8.46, 8.91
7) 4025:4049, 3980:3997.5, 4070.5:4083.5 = -0.08 mag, 8.46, 8.31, 8.38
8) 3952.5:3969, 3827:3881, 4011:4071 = 0.07 mag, 9.35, 8.83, 9.05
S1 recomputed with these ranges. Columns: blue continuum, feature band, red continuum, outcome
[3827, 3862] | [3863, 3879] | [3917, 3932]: 0.47 A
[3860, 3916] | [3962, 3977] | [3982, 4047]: 0.47 A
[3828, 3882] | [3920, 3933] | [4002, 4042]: -0.17 A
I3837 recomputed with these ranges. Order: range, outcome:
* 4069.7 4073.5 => 8.82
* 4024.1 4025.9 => 8.6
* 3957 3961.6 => 9.18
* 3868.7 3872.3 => 9.65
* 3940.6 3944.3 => 8.82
